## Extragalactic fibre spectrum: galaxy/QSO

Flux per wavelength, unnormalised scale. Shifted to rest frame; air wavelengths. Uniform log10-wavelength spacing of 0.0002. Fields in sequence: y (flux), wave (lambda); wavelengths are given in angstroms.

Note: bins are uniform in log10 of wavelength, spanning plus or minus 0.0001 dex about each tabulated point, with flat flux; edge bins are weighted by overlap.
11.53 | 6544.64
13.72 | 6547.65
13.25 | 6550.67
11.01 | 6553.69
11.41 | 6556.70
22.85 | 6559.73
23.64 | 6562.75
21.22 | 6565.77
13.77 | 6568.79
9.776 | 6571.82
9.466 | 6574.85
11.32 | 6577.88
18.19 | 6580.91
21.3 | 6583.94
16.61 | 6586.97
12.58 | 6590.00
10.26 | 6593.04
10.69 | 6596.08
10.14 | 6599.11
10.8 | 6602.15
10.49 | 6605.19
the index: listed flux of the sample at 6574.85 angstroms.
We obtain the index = 9.466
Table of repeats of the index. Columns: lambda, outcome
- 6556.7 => 11.41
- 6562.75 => 23.64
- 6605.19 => 10.49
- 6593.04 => 10.26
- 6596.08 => 10.69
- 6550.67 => 13.25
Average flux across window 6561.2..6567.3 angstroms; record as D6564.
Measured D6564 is 22.4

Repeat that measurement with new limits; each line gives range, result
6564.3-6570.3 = 17.5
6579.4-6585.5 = 19.7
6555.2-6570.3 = 18.6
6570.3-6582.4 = 12.2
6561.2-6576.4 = 15.6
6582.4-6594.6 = 15.2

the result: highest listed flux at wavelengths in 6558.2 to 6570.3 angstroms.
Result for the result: 23.64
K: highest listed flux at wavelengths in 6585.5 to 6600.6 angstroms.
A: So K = 16.61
